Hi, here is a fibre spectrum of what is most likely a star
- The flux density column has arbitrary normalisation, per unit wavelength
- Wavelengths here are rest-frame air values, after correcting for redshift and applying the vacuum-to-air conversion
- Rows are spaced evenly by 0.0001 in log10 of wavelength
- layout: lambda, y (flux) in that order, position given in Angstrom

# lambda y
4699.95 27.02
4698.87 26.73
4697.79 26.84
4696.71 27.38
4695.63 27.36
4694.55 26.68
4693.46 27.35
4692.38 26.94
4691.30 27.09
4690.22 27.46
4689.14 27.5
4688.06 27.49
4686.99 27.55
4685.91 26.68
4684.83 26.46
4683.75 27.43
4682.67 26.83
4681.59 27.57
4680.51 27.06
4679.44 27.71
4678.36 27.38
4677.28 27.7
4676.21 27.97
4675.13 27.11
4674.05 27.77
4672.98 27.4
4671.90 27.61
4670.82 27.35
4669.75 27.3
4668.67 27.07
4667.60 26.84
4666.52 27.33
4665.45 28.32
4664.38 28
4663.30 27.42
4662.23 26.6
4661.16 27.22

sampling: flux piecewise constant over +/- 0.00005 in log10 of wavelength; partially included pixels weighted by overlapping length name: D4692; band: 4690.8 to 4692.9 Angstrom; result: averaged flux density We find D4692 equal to 27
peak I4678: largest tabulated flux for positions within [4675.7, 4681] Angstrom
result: 27.97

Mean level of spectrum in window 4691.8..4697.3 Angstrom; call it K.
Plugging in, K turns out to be 27.1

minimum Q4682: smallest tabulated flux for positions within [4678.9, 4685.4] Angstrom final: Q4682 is 26.46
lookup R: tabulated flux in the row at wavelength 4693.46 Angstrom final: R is 27.35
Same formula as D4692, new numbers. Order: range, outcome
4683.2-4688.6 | 27.1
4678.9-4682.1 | 27.5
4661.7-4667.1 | 27.5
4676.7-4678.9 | 27.6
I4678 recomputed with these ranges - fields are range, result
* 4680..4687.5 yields 27.57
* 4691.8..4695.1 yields 27.35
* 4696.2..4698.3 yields 27.38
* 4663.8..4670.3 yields 28.32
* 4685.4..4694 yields 27.55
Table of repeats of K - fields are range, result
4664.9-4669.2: 27.4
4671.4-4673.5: 27.4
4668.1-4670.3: 27.2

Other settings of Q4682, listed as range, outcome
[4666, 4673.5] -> 26.84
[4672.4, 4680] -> 27.11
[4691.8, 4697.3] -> 26.68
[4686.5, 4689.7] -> 27.49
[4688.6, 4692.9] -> 26.94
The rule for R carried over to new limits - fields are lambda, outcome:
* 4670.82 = 27.35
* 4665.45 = 28.32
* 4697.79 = 26.84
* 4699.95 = 27.02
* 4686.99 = 27.55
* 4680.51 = 27.06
